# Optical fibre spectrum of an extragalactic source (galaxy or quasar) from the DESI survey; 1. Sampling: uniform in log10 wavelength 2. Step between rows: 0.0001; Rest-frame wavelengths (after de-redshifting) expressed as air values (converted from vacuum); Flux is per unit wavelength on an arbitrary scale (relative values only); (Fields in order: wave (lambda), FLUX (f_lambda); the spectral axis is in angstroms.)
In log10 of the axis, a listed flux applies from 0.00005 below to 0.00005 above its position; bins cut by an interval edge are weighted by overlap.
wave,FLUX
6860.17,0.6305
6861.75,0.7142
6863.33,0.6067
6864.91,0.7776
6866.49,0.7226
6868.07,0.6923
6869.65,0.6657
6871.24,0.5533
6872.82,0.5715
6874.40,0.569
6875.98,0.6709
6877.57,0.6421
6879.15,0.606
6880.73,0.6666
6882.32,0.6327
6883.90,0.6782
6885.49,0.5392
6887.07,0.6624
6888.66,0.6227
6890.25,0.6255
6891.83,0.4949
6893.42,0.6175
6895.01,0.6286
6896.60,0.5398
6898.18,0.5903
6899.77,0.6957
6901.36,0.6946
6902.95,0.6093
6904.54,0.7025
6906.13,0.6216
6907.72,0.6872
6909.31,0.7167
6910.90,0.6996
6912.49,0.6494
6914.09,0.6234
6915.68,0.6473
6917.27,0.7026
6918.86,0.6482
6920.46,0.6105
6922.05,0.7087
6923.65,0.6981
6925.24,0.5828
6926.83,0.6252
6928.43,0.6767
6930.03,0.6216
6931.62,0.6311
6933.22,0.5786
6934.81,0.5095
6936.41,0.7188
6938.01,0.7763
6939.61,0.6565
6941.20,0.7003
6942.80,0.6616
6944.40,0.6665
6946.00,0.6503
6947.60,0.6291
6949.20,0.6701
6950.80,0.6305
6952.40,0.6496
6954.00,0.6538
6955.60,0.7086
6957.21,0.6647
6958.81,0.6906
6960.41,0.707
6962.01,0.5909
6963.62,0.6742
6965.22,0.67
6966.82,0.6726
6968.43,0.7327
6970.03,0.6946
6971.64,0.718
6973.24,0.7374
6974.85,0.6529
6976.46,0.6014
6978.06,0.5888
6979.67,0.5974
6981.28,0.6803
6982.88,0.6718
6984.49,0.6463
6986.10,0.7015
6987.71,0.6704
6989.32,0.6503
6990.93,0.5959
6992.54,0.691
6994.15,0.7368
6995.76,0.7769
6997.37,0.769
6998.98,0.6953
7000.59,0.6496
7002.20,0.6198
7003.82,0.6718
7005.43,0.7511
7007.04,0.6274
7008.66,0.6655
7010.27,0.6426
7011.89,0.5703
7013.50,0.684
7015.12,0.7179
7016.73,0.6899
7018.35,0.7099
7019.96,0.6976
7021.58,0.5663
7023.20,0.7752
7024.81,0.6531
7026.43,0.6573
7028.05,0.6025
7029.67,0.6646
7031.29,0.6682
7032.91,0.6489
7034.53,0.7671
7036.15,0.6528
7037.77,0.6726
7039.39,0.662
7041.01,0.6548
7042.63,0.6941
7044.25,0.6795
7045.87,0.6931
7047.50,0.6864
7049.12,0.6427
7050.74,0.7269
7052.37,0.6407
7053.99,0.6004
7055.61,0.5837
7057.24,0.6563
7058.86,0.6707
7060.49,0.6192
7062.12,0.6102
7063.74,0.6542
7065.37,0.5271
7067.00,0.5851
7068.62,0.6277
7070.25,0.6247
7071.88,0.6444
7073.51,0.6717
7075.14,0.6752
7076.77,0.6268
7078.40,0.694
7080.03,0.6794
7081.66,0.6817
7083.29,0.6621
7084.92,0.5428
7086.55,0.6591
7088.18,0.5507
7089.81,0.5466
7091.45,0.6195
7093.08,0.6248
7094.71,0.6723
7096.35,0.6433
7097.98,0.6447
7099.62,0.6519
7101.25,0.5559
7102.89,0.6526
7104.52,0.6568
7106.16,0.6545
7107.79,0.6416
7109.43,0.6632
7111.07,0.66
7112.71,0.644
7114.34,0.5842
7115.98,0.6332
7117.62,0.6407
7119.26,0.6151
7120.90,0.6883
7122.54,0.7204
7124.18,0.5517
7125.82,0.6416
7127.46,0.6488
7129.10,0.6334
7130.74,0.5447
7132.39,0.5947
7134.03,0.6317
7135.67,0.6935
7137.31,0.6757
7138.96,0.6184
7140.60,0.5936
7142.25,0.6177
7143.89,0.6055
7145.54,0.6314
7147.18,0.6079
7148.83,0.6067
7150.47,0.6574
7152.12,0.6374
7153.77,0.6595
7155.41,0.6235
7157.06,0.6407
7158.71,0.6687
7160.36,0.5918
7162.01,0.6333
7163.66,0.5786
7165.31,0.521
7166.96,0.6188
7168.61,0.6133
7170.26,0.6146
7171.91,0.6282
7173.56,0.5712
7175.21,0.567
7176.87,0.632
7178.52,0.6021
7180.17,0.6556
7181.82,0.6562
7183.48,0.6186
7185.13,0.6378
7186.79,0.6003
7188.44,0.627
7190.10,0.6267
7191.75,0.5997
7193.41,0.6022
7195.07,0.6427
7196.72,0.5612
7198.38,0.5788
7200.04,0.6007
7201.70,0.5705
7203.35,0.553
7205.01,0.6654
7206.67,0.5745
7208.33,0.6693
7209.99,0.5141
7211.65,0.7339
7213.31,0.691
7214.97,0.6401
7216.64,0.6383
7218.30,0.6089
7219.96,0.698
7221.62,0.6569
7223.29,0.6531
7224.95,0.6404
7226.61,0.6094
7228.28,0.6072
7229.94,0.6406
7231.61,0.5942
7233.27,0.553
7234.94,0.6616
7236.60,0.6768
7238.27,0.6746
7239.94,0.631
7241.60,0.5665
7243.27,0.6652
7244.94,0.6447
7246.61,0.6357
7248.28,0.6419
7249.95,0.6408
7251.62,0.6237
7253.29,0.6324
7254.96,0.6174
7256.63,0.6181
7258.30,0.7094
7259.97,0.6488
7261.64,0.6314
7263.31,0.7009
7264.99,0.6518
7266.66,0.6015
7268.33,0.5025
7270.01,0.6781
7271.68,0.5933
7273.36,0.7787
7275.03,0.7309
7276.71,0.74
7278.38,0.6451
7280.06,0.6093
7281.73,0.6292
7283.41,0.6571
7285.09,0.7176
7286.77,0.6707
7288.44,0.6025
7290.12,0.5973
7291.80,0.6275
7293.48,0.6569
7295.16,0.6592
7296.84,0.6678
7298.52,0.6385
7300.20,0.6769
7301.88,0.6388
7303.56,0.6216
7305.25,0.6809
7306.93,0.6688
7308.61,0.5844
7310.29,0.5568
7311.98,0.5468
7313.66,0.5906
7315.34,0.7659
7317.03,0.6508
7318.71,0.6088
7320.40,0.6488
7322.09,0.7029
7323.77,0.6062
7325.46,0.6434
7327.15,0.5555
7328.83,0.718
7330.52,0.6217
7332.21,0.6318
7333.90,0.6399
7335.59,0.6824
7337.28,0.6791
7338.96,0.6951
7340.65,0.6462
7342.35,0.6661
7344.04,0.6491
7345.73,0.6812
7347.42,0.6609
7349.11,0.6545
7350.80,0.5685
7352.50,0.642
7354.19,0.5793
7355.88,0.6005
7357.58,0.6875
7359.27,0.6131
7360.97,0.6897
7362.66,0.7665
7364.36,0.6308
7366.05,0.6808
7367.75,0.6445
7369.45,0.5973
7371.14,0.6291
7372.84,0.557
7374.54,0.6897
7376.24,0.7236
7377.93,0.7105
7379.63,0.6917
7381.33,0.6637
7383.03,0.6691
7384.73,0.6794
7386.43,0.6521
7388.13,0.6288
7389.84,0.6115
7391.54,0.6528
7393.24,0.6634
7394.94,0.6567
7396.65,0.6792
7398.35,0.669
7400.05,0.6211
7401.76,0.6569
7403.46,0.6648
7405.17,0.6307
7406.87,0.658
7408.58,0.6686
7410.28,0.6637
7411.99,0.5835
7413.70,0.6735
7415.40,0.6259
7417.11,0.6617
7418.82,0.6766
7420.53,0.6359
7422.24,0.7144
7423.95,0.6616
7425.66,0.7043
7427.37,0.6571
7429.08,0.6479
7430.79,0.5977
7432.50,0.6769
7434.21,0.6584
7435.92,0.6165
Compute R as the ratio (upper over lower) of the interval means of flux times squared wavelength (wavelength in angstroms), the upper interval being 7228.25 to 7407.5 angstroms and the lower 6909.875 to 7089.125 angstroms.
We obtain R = 1.1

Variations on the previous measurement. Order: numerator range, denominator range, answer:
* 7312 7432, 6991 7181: 1.10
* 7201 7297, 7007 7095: 1.04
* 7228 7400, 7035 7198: 1.08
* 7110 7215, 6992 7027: 0.95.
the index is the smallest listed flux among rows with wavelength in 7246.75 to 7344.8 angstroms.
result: 0.5025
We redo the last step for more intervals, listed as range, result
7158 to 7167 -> 0.521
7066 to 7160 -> 0.5428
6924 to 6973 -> 0.5095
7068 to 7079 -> 0.6247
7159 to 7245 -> 0.5141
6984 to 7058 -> 0.5663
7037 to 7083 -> 0.5271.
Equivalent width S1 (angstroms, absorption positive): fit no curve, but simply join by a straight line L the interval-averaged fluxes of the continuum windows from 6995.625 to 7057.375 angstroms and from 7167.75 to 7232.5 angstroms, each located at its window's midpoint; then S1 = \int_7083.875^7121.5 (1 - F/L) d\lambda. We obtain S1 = 1.2 angstroms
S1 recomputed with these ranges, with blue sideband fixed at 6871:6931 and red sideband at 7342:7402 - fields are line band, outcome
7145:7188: 1.8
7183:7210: 1.7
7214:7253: 0.8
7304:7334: 0.8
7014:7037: -1.3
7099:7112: 0.0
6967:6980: -0.6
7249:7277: -0.1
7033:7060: -1.1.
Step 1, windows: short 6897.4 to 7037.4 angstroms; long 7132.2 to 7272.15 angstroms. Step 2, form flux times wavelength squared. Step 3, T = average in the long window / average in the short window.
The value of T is 1.0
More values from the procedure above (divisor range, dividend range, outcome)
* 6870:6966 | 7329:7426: 1.16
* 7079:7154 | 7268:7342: 1.08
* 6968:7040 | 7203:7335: 1.03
